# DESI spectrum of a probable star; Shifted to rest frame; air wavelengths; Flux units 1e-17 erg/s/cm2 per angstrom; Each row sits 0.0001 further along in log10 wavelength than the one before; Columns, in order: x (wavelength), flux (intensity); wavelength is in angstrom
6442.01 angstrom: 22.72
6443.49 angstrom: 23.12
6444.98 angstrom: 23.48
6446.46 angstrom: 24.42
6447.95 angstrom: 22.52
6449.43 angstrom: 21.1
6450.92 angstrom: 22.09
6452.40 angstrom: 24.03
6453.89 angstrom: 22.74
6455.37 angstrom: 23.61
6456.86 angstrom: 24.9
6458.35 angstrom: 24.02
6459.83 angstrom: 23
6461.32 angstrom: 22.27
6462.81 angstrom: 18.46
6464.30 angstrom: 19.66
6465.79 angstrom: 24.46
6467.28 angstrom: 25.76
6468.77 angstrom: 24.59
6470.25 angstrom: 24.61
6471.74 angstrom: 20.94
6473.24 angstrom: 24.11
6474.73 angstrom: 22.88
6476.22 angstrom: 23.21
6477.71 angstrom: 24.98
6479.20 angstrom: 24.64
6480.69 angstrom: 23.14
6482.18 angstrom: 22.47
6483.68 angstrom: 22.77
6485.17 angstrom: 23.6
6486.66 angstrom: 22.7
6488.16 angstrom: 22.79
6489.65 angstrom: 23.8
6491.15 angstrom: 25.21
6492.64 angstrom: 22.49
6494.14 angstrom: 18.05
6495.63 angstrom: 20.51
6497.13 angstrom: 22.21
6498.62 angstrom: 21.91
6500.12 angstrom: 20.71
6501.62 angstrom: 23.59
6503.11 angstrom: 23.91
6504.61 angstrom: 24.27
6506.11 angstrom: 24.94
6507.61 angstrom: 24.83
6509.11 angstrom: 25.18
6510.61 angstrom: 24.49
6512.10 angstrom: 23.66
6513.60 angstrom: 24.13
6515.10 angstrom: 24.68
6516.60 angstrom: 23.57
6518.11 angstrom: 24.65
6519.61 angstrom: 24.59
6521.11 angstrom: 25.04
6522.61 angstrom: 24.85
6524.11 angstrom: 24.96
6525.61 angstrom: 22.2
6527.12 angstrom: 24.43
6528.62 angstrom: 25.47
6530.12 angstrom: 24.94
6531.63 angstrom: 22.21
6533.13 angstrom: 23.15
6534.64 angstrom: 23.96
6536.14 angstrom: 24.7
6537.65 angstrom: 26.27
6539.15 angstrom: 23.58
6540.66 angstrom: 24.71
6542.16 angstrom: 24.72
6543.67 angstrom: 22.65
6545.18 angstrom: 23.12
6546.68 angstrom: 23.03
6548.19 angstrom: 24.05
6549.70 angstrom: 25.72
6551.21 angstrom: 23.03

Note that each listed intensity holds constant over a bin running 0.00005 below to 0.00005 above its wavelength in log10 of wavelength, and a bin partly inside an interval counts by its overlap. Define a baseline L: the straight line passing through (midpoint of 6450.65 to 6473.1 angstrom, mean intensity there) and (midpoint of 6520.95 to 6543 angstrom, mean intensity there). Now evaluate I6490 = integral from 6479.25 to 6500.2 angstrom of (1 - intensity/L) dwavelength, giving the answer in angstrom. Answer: 1.0 angstrom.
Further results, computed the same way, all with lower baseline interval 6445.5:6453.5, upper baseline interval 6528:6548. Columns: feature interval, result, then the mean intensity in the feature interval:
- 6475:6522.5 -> 0.1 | 23.5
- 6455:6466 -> 0.3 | 22.4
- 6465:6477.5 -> -0.4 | 23.9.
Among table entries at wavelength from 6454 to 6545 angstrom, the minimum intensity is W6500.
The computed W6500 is 18.05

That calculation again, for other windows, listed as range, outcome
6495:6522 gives 20.51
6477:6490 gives 22.47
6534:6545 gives 22.65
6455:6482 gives 18.46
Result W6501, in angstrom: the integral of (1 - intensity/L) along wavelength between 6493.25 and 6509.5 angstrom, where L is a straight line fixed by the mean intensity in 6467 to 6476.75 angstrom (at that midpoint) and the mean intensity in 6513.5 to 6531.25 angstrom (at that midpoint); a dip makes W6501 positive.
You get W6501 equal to 1.0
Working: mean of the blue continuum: 23.6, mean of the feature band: 22.7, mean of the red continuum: 24.4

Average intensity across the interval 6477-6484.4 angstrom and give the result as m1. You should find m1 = 23.6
